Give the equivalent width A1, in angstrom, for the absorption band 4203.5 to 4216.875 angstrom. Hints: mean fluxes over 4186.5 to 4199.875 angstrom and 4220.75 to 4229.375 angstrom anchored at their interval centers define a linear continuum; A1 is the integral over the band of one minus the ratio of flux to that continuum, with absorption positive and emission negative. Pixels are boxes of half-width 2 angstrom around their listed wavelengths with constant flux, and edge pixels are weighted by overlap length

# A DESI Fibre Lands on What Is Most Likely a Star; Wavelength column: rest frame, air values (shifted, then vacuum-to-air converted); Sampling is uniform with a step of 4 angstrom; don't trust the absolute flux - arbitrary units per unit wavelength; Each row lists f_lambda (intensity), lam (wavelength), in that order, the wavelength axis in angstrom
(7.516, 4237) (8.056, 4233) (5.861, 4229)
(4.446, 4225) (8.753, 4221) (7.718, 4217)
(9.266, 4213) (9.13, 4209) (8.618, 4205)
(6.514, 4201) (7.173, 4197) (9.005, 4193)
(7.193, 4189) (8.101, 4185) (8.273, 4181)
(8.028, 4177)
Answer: -4.1 angstrom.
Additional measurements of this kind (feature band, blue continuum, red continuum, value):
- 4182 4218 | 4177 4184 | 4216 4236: -2.2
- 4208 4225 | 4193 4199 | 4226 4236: -2.3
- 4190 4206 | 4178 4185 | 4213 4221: 1.0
